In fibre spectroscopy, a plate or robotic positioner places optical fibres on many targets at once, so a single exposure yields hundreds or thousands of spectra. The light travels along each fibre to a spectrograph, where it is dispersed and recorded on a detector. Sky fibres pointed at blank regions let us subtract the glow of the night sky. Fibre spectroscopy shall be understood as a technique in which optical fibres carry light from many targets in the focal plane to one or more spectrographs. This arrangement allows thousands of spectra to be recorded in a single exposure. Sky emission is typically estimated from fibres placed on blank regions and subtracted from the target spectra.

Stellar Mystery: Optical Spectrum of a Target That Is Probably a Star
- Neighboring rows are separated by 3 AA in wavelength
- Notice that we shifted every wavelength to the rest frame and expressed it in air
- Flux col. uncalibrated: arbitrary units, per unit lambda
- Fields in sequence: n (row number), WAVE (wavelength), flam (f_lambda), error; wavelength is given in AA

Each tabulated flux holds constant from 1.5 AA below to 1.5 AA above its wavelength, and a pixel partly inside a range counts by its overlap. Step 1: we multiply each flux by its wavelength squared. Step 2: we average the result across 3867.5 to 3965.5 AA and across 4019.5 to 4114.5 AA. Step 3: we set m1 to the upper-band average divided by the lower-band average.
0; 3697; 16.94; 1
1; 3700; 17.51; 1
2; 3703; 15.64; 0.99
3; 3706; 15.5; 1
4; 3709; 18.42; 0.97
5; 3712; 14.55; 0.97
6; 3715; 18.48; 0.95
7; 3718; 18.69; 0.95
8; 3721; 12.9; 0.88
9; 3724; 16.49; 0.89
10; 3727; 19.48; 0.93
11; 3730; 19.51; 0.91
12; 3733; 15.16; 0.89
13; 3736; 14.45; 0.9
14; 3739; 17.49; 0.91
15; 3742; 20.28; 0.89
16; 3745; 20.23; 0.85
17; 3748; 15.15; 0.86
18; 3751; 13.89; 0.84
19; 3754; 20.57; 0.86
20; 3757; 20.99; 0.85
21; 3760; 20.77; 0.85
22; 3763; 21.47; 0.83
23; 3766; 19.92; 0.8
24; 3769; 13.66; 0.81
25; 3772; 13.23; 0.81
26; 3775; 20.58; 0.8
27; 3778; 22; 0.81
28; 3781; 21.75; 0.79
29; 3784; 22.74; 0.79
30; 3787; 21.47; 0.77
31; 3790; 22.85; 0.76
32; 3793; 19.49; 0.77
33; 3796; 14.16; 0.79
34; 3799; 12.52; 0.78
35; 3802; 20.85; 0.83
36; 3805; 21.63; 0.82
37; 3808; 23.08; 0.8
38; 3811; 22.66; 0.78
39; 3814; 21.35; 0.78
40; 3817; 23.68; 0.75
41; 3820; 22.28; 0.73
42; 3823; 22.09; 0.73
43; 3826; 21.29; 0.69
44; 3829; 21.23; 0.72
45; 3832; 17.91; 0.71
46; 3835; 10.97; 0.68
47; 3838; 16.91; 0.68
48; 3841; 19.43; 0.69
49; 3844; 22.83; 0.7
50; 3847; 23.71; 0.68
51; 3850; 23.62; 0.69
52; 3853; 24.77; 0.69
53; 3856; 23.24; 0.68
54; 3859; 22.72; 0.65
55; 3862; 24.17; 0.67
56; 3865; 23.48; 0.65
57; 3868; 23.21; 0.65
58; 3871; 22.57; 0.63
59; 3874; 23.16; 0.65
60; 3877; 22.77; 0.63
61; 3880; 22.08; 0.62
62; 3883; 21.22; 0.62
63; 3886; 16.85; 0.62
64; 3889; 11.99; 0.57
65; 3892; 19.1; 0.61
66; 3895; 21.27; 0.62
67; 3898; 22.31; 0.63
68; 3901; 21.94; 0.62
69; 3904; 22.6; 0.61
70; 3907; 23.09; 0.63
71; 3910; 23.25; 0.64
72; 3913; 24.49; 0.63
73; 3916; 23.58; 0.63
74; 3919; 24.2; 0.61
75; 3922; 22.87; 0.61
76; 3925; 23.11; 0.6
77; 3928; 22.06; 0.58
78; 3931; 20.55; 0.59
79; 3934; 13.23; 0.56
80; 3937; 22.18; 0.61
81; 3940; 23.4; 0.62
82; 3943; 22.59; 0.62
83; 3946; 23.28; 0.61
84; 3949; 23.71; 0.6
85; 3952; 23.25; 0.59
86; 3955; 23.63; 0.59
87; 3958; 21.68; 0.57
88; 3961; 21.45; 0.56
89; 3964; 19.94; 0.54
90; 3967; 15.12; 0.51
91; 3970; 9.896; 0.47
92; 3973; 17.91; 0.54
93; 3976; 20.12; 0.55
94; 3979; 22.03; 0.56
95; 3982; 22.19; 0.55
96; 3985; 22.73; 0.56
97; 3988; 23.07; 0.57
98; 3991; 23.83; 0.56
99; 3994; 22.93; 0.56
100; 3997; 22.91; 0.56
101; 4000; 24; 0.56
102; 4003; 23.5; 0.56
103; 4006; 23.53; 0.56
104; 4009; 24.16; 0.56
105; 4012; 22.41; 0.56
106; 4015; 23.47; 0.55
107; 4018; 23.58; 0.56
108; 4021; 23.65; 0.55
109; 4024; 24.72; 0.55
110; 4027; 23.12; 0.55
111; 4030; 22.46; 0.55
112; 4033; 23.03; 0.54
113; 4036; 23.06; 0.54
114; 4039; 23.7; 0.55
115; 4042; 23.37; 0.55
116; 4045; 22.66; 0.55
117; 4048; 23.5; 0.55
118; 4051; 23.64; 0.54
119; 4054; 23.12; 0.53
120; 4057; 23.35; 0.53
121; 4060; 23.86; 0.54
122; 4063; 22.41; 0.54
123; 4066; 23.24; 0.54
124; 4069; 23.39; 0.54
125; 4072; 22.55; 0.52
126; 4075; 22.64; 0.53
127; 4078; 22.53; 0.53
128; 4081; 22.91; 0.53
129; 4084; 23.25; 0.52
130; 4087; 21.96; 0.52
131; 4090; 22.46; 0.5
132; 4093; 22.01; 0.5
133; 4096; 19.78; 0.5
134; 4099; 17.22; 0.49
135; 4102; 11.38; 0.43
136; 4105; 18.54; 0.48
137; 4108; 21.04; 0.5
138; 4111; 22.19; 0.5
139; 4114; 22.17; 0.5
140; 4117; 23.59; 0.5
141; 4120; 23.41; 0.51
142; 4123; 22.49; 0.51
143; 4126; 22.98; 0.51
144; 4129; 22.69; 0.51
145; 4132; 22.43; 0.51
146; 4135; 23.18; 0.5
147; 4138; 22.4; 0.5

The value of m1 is 1.1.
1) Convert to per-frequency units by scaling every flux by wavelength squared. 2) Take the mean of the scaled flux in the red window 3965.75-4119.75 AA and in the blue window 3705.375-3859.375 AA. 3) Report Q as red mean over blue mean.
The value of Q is 1.3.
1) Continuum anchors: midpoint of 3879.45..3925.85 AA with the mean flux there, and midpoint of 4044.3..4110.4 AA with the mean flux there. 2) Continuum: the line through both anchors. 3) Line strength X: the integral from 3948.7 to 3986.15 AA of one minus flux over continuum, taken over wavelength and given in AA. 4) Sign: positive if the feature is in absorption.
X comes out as 2.4 AA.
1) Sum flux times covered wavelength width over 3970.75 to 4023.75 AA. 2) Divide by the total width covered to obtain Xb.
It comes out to 22.6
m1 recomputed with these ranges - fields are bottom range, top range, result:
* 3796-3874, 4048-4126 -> 1.17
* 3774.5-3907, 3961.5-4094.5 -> 1.17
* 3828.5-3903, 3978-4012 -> 1.18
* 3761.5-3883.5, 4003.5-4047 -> 1.24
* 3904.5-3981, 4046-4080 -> 1.16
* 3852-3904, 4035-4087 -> 1.17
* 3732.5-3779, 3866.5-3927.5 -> 1.29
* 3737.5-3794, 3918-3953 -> 1.24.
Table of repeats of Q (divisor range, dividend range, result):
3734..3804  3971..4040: 1.37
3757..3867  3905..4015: 1.14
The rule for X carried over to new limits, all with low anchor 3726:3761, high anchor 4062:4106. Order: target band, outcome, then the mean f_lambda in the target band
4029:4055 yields -3.1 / 23.2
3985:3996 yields -1.6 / 23.2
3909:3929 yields -3.8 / 23.4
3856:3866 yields -2.2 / 23.4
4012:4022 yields -1.4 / 23.4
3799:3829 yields -4.6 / 21.6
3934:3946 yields -1.1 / 21.6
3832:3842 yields 1.6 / 15.9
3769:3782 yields -0.2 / 18.6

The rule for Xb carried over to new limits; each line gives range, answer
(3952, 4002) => 20.9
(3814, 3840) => 19.6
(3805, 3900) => 21.2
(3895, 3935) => 22.2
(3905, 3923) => 23.6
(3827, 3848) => 18.9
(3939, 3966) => 22.4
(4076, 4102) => 21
